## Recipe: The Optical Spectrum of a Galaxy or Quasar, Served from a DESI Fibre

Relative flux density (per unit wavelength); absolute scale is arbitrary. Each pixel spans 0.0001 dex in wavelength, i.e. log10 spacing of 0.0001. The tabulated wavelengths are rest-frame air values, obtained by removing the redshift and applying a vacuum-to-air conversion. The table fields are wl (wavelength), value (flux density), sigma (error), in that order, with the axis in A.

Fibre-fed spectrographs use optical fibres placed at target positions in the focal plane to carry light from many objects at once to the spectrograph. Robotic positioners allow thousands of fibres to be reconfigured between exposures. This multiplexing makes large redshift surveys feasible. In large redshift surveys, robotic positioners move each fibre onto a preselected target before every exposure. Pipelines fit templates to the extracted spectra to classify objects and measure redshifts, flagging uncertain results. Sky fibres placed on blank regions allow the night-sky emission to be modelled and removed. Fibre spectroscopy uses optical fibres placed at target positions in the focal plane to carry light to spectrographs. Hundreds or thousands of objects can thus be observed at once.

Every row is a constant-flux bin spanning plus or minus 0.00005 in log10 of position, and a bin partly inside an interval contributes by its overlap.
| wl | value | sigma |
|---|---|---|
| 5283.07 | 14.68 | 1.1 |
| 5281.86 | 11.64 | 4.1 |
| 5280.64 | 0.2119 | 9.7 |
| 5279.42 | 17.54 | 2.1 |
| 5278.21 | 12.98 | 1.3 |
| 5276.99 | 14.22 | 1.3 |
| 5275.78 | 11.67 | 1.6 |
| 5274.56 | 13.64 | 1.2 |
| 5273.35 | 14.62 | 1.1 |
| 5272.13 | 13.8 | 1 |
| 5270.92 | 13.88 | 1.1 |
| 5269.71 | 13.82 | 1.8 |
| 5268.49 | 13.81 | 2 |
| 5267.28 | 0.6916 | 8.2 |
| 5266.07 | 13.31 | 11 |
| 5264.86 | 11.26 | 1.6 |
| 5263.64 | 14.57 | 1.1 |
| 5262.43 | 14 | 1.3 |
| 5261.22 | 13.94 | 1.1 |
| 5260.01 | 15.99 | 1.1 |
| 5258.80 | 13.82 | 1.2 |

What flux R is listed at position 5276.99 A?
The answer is 14.22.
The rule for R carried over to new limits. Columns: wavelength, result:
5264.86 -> 11.26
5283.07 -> 14.68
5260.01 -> 15.99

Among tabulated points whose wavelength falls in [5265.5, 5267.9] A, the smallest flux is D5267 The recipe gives 0.6916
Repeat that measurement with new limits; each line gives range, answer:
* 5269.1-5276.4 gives 11.67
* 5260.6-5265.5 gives 11.26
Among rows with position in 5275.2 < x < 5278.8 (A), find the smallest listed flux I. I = 11.67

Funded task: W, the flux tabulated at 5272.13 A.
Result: 13.8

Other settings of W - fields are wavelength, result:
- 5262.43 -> 14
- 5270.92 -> 13.88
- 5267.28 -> 0.6916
